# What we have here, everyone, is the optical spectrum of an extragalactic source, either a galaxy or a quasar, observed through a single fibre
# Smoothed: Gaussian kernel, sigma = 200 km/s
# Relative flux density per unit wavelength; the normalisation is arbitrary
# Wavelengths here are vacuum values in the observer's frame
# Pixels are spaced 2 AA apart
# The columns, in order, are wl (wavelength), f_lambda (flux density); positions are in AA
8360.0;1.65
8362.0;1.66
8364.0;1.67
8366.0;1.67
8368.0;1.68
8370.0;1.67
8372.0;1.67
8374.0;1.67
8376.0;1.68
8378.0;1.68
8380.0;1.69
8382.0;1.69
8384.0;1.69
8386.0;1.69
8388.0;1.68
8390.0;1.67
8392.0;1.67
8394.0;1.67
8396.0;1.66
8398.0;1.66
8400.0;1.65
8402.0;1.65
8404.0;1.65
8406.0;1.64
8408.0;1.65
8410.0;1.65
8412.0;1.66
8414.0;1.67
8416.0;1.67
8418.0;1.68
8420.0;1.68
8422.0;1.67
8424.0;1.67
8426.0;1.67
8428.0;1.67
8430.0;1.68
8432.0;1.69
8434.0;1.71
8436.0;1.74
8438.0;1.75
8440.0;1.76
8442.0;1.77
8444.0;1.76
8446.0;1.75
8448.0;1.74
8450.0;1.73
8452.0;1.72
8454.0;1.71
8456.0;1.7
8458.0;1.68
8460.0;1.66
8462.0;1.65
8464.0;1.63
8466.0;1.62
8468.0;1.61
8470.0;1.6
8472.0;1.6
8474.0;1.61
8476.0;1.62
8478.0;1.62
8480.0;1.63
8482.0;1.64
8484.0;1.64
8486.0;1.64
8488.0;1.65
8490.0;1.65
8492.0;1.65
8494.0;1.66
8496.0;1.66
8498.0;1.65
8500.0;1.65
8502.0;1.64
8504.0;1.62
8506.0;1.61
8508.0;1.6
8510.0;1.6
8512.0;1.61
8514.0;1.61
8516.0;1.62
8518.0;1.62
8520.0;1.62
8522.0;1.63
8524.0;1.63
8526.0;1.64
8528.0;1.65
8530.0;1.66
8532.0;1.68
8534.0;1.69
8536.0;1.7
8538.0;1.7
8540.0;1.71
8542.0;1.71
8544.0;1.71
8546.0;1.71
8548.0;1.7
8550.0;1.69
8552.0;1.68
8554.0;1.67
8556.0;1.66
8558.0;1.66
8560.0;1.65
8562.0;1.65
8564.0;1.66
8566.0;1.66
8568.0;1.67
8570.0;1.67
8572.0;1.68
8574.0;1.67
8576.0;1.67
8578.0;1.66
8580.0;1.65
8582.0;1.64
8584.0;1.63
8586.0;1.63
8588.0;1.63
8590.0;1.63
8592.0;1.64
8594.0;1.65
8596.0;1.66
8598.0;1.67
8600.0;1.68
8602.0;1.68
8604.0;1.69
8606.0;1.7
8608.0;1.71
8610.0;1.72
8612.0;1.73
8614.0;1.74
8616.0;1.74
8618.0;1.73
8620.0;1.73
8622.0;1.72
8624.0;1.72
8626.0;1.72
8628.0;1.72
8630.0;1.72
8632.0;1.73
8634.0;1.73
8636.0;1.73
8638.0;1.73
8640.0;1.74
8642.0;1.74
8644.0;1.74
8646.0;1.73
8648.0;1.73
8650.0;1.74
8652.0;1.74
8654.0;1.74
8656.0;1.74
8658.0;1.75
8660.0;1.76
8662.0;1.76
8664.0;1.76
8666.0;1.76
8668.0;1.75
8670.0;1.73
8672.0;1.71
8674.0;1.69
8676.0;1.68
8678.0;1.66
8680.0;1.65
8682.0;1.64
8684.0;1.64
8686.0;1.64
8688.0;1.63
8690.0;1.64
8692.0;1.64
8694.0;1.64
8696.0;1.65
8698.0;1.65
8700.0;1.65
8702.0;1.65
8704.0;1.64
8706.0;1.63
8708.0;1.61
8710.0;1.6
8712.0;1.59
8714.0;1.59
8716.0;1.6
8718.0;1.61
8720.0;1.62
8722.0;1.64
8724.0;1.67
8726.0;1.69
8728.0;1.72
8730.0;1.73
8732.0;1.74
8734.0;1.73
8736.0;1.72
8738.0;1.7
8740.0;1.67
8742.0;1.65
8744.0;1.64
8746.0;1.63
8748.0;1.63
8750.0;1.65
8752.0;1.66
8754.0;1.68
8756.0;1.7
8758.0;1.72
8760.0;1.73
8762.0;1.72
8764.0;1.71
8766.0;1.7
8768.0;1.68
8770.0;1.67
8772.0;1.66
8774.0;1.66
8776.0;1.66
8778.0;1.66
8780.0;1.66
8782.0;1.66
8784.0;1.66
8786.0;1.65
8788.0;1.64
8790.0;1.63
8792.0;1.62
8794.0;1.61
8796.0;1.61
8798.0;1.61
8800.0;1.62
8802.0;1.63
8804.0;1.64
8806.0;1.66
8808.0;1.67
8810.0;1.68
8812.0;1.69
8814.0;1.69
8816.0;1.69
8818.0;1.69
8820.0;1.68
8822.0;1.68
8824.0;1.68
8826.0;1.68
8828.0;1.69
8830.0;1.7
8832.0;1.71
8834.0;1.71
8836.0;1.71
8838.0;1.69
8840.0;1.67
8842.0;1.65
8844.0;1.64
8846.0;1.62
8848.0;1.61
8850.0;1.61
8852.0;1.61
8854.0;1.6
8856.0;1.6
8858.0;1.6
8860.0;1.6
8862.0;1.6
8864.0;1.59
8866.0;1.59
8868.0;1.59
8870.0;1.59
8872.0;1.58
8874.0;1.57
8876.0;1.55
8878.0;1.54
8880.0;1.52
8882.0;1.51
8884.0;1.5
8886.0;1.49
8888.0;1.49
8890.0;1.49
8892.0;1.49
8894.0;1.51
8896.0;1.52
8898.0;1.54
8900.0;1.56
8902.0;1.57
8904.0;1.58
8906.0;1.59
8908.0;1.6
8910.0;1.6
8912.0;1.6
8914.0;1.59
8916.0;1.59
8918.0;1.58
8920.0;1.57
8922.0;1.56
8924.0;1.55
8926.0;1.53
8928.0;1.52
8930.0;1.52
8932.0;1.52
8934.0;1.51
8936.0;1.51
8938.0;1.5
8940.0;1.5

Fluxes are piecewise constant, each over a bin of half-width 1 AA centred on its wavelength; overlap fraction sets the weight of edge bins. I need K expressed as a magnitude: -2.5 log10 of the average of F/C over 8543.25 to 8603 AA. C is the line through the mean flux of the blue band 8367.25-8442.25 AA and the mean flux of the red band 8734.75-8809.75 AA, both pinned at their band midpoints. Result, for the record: 0.01 mag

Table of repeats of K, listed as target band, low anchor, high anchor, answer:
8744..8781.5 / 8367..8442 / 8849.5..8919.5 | -0.05 mag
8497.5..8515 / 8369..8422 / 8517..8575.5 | 0.03 mag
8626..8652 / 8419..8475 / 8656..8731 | -0.04 mag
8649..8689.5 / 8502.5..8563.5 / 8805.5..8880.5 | -0.04 mag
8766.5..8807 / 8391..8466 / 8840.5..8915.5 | -0.03 mag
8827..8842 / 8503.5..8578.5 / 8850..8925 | -0.08 mag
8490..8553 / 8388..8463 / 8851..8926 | 0.00 mag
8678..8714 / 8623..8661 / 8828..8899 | 0.04 mag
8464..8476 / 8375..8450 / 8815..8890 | 0.04 mag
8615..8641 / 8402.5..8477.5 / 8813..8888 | -0.05 mag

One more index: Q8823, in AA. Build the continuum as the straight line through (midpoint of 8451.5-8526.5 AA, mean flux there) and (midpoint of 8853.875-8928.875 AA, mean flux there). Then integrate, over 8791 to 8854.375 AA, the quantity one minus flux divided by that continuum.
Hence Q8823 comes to -3.5 AA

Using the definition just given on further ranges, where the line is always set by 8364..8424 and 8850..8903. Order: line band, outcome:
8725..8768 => -2.9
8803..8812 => -0.5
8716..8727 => -0.3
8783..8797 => -0.5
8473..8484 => 0.2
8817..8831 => -1.1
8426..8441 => -0.5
